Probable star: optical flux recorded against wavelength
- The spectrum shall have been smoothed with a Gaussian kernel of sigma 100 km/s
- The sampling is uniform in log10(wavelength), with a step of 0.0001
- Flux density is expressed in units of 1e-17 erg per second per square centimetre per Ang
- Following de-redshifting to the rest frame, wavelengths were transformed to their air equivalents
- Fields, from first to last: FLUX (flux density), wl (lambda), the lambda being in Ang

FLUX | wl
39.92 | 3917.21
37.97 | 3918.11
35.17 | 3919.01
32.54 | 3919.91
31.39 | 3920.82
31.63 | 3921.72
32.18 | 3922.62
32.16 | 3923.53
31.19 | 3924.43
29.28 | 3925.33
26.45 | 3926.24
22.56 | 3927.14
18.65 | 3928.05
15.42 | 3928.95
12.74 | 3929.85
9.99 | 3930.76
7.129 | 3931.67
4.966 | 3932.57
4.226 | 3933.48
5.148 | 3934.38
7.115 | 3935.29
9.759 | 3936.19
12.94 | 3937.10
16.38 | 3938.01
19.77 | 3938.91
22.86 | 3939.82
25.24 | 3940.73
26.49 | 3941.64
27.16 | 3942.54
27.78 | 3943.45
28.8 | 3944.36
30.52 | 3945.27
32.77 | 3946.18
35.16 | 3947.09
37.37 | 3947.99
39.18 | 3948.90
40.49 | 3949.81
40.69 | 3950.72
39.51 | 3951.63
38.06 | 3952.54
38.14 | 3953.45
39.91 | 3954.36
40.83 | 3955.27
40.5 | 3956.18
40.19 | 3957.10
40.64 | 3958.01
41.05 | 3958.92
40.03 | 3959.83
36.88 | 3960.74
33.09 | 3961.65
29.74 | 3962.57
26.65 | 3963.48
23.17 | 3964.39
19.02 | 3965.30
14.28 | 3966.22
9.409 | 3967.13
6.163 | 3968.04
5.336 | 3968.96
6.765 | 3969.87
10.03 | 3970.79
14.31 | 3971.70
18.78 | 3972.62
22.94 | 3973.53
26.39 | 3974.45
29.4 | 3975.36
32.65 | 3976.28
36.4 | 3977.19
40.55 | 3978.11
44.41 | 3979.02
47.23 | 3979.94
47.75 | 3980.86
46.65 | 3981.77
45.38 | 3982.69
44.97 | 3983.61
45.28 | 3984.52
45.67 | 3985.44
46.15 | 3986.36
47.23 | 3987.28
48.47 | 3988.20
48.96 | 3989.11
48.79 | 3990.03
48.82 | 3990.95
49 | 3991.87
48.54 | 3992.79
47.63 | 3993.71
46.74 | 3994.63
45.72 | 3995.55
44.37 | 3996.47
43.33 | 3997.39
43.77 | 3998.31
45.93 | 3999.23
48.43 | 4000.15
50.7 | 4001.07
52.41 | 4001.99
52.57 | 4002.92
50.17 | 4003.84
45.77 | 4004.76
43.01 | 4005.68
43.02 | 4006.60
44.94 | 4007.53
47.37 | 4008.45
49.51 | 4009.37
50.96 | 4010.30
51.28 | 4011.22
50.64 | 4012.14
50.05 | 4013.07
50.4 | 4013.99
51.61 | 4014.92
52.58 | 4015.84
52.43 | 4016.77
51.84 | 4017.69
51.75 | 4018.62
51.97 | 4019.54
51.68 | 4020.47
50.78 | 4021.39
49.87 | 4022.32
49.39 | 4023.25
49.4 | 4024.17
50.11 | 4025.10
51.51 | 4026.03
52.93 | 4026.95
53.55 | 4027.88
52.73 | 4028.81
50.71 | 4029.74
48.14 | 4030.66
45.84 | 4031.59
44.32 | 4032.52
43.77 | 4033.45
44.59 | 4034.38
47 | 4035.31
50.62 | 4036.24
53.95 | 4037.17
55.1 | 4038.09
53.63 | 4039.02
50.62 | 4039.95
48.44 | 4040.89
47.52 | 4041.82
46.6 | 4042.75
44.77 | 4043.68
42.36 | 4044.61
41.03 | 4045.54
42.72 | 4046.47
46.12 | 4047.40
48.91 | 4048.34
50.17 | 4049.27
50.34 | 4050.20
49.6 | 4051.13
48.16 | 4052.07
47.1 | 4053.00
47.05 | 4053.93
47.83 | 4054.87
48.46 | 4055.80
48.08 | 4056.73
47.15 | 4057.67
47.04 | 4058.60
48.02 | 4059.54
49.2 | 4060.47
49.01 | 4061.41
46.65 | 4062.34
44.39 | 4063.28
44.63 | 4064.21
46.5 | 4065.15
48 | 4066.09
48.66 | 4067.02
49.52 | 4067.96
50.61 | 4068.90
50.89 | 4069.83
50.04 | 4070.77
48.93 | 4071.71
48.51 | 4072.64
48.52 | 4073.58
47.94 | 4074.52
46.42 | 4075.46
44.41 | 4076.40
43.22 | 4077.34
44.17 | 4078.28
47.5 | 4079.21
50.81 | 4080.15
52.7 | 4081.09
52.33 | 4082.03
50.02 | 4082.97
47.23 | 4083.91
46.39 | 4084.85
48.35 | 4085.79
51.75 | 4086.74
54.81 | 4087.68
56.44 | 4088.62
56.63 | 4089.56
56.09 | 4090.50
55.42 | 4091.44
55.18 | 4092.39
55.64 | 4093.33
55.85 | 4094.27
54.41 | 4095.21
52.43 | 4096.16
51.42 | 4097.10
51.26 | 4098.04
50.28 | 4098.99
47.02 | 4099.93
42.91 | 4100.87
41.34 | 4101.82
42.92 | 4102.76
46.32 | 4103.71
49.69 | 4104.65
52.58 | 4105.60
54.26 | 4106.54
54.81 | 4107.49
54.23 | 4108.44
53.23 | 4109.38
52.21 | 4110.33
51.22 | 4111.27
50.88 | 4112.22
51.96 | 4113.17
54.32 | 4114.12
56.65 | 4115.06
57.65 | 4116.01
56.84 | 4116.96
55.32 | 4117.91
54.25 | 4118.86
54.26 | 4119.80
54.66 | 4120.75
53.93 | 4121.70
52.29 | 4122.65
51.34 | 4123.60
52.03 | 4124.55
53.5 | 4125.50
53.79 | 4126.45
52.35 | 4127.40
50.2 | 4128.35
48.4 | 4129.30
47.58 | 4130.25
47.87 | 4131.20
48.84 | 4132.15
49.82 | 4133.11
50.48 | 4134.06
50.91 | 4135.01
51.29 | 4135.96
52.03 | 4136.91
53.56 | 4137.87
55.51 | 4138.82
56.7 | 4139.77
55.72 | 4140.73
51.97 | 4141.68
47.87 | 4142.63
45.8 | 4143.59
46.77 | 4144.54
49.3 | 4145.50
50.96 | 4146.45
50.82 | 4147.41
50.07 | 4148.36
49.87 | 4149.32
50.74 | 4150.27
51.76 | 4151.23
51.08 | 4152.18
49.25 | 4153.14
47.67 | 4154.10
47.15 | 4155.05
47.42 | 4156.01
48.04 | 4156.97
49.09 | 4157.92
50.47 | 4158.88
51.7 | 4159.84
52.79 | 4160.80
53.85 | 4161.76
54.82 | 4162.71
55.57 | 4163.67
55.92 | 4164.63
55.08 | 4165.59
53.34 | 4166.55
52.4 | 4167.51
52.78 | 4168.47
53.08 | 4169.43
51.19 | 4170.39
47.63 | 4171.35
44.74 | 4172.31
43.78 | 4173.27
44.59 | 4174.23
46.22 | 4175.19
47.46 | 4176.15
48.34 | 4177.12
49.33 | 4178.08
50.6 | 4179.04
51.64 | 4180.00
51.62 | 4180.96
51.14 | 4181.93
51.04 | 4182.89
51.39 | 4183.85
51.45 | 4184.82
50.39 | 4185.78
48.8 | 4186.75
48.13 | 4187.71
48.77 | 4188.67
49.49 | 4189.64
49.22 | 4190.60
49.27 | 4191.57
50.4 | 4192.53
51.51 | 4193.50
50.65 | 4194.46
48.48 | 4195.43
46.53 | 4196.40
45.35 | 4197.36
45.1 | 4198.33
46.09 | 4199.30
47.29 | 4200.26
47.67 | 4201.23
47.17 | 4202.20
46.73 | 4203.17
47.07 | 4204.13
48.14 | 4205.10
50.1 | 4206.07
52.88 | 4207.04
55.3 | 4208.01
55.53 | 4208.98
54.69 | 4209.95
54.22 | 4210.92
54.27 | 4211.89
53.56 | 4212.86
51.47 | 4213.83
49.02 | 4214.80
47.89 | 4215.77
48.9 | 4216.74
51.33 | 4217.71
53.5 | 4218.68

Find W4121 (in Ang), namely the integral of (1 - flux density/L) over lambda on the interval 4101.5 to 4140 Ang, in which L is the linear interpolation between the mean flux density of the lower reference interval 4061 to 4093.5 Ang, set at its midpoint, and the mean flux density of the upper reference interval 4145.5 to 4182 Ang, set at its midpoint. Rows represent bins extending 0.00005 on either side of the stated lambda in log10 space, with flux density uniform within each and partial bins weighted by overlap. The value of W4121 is -1.6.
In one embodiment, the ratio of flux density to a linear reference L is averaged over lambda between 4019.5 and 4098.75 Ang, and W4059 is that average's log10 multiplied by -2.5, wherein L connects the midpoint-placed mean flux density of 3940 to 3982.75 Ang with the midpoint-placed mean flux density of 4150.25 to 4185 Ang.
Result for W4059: -0.225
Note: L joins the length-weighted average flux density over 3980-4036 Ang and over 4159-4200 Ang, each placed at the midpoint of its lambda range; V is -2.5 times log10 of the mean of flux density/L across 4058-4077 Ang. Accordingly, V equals 0.03 mag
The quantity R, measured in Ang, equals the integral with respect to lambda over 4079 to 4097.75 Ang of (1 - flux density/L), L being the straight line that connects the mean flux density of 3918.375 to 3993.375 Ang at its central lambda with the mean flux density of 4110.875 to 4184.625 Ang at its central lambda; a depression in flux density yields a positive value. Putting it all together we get -3.3 Ang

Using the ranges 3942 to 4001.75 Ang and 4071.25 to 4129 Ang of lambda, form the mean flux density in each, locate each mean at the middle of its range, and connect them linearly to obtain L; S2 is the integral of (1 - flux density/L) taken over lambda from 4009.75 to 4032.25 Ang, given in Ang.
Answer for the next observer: -4.7 Ang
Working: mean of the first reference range 36.2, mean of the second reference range 51.4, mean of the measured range 50.9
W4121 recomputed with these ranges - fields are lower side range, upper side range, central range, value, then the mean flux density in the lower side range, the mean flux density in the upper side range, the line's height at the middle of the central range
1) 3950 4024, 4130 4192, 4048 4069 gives -1.6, 40.7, 50.4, 44.7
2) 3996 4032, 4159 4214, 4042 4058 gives 0.9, 49.4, 50.3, 49.6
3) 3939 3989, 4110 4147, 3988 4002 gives -4.3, 32.7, 52.1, 36.4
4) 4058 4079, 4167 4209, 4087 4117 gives -2.7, 47.5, 49.2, 48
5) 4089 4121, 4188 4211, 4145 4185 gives 0.1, 52.5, 49.4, 50.5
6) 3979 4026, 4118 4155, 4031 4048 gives 0.7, 48.4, 51.2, 49.2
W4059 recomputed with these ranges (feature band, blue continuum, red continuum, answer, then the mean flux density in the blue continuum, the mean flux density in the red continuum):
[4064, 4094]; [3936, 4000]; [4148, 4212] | -0.18 mag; 34.3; 50.1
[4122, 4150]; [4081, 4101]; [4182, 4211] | 0.00 mag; 52.2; 49.6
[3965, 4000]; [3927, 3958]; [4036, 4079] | -0.07 mag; 25.5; 47.9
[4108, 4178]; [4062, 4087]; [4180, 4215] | -0.05 mag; 48.1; 50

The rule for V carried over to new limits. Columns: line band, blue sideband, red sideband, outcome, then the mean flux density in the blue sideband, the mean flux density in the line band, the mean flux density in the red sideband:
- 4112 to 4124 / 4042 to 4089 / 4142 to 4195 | -0.109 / 48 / 54.3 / 50.1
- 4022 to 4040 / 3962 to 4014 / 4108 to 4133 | -0.152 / 38.9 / 49.9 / 52.6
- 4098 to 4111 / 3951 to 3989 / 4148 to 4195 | -0.113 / 33.1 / 49.5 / 50.3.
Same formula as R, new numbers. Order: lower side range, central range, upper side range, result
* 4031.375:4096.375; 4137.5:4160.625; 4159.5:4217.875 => -0.27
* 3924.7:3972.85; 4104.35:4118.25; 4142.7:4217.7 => -3.73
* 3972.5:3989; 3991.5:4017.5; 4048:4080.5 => -3.53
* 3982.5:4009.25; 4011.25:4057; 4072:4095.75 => -0.48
